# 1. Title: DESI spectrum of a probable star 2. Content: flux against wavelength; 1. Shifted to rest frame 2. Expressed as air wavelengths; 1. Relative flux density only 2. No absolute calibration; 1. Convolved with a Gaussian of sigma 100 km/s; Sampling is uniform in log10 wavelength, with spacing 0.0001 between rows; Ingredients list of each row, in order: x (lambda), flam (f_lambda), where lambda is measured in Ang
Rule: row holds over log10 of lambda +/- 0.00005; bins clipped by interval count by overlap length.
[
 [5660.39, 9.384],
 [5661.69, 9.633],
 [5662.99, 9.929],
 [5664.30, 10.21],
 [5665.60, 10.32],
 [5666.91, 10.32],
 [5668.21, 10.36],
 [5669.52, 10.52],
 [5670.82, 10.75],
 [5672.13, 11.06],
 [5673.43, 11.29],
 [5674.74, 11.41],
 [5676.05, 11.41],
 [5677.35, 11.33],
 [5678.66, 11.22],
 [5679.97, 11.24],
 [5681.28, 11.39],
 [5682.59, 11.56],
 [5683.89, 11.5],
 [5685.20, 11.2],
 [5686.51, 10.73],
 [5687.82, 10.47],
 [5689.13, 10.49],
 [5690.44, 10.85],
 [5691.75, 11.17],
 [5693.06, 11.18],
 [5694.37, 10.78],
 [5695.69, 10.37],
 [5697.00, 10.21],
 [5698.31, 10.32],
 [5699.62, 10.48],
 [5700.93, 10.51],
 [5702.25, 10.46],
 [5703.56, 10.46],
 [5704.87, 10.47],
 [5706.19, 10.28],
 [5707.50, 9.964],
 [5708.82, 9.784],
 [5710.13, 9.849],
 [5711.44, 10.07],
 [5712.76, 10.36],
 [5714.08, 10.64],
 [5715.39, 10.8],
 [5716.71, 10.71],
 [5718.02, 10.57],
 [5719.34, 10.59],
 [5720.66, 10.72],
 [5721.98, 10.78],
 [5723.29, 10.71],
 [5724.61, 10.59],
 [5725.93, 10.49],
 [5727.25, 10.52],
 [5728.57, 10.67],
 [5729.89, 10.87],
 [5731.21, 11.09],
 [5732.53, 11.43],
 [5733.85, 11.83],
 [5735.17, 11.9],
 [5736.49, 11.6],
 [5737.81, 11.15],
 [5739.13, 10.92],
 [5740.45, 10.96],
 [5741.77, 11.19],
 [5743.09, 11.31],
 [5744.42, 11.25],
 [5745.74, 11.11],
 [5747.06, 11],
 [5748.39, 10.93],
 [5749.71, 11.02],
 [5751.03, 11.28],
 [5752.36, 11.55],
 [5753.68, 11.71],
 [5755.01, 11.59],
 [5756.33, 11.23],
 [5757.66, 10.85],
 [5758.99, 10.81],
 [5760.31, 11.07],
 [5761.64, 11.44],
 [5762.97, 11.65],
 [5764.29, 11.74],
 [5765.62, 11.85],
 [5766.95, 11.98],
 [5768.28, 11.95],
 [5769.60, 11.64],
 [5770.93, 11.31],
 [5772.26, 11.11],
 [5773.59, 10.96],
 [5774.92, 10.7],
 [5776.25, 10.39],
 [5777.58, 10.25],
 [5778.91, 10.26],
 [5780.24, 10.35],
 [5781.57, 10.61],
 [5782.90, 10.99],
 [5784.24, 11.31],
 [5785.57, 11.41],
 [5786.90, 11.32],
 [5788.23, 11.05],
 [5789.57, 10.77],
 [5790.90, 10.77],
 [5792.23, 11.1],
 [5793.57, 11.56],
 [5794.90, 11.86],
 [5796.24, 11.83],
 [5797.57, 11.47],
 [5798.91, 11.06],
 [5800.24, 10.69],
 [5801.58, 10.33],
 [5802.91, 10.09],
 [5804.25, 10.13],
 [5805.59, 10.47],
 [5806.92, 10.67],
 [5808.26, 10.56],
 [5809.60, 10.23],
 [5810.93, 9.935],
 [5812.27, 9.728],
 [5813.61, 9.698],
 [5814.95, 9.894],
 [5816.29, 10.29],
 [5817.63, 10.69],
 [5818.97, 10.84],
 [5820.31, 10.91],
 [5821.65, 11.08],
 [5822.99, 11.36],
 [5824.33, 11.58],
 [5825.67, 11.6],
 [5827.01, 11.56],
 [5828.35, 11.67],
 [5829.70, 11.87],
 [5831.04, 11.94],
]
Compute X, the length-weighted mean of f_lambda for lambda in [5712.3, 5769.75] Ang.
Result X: 11.1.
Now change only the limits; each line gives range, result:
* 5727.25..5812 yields 11.1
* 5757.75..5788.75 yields 11.1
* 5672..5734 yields 10.8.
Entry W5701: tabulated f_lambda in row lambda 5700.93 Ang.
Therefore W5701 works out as 10.51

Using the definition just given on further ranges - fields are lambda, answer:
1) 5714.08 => 10.64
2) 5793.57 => 11.56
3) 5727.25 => 10.52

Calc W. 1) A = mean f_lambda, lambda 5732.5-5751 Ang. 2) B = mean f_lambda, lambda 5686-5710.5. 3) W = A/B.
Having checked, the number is 1.08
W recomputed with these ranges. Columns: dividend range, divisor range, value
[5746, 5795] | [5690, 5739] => 1.04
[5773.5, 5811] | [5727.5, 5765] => 0.96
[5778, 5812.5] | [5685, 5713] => 1.03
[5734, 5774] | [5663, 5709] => 1.06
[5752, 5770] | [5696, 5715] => 1.12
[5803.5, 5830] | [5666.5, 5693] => 0.97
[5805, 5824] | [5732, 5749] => 0.93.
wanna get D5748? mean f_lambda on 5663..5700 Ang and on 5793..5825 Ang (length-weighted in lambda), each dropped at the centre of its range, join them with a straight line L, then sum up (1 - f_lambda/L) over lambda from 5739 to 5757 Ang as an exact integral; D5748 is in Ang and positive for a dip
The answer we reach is -0.8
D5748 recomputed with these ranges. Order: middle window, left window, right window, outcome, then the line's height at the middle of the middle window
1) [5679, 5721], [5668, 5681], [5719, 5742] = 1.6 Ang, 11.1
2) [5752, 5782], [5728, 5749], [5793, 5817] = -0.6 Ang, 10.9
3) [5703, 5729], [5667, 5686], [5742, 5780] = 1.7 Ang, 11.2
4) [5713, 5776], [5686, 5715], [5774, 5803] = -2.6 Ang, 10.7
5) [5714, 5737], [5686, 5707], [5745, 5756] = 0.1 Ang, 11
